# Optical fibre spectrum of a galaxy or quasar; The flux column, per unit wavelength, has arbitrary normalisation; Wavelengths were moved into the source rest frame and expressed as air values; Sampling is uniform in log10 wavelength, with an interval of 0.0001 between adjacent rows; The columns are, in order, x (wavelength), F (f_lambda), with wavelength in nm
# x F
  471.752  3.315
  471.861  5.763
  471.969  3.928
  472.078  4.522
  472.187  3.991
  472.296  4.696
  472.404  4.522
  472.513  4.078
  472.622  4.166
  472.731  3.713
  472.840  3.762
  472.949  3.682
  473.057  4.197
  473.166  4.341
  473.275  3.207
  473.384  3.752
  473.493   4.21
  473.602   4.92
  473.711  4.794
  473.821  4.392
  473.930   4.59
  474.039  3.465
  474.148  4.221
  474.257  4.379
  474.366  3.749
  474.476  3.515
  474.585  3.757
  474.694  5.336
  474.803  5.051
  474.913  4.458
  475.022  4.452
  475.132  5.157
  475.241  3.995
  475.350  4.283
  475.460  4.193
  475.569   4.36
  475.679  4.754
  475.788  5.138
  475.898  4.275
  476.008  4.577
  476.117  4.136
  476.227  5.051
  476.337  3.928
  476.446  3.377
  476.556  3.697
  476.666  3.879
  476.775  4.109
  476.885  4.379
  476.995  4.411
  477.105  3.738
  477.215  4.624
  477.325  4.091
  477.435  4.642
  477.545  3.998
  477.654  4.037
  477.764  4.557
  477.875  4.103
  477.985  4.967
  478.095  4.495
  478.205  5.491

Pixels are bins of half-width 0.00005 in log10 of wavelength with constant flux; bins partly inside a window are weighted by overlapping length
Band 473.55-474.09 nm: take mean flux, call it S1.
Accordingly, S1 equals 4.43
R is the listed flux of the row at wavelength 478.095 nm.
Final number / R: 4.495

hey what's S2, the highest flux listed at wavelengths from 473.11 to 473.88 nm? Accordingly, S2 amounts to 4.92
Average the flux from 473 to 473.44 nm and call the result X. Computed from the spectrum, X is 3.88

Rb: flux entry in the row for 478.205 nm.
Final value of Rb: 5.491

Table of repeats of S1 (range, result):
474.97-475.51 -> 4.42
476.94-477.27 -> 4.25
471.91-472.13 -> 4.27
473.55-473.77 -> 4.83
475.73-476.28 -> 4.63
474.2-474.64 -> 3.86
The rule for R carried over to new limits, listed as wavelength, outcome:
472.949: 3.682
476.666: 3.879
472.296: 4.696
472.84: 3.762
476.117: 4.136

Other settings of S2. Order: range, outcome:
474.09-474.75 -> 5.336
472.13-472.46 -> 4.696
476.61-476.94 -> 4.379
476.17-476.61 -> 5.051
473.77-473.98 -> 4.59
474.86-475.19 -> 5.157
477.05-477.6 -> 4.642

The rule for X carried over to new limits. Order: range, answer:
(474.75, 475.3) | 4.62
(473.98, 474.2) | 3.86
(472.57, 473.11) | 3.91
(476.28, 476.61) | 3.68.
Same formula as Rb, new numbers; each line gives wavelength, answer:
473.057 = 4.197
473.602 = 4.92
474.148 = 4.221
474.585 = 3.757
